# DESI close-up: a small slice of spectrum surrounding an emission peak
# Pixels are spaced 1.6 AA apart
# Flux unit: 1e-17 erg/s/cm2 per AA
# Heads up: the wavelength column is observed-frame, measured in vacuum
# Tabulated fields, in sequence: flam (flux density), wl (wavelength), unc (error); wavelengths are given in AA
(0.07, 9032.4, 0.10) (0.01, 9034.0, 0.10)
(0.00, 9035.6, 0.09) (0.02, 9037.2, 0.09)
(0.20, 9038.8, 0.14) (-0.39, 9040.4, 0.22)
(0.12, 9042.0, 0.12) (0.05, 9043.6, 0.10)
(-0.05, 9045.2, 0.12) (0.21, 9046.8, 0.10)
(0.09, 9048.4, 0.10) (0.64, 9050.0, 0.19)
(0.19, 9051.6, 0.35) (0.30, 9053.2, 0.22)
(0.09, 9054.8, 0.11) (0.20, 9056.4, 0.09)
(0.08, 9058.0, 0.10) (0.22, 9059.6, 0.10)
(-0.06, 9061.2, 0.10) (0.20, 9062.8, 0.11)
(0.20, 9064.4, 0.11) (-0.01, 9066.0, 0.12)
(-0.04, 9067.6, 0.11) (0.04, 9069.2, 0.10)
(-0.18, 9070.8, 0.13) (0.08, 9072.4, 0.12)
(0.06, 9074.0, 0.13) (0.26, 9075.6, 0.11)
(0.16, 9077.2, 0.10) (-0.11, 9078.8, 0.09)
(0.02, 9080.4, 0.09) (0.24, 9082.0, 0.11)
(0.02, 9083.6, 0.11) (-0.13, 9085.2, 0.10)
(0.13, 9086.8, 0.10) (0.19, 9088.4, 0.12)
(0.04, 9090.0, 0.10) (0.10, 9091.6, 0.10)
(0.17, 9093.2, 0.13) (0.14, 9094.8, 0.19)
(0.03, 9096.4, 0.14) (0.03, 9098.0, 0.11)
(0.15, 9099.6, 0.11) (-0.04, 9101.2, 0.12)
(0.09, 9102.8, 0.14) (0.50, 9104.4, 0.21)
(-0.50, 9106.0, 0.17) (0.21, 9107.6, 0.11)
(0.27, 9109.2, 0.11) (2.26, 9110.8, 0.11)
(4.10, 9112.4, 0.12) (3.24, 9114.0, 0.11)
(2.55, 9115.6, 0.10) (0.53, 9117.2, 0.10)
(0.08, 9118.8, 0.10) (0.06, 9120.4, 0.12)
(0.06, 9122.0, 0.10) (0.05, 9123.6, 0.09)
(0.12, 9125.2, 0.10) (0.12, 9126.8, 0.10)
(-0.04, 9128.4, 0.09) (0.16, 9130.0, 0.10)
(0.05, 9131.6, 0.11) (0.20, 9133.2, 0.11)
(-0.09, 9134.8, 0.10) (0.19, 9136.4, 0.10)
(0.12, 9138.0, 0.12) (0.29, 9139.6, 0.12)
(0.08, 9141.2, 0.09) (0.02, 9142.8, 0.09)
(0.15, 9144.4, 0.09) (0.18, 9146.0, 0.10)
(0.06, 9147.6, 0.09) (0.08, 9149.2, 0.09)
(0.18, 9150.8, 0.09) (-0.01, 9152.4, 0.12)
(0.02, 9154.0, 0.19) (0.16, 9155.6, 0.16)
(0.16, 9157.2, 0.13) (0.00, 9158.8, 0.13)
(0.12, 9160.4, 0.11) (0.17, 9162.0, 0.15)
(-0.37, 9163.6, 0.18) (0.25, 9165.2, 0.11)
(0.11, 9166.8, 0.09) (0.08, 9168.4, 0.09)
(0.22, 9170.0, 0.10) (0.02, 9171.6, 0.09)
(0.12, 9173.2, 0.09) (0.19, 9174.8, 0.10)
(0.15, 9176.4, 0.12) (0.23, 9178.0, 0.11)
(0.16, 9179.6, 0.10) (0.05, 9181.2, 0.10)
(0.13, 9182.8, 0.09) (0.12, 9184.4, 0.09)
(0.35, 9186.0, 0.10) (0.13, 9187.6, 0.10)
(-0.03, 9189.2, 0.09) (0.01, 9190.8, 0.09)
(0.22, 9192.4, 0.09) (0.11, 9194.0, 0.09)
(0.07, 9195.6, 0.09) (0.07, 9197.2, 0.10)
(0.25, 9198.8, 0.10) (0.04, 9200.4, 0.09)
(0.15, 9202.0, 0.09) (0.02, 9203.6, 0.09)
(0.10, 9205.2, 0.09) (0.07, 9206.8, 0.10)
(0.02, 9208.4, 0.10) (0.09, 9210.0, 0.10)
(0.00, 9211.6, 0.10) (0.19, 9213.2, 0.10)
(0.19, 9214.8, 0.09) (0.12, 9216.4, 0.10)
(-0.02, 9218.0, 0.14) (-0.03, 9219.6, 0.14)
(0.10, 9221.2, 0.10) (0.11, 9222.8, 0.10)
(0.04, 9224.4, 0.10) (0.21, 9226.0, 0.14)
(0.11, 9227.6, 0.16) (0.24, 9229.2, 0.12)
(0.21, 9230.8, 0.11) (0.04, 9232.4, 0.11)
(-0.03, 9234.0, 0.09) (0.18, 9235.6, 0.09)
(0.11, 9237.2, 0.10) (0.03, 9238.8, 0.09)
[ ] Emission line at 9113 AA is [O III]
